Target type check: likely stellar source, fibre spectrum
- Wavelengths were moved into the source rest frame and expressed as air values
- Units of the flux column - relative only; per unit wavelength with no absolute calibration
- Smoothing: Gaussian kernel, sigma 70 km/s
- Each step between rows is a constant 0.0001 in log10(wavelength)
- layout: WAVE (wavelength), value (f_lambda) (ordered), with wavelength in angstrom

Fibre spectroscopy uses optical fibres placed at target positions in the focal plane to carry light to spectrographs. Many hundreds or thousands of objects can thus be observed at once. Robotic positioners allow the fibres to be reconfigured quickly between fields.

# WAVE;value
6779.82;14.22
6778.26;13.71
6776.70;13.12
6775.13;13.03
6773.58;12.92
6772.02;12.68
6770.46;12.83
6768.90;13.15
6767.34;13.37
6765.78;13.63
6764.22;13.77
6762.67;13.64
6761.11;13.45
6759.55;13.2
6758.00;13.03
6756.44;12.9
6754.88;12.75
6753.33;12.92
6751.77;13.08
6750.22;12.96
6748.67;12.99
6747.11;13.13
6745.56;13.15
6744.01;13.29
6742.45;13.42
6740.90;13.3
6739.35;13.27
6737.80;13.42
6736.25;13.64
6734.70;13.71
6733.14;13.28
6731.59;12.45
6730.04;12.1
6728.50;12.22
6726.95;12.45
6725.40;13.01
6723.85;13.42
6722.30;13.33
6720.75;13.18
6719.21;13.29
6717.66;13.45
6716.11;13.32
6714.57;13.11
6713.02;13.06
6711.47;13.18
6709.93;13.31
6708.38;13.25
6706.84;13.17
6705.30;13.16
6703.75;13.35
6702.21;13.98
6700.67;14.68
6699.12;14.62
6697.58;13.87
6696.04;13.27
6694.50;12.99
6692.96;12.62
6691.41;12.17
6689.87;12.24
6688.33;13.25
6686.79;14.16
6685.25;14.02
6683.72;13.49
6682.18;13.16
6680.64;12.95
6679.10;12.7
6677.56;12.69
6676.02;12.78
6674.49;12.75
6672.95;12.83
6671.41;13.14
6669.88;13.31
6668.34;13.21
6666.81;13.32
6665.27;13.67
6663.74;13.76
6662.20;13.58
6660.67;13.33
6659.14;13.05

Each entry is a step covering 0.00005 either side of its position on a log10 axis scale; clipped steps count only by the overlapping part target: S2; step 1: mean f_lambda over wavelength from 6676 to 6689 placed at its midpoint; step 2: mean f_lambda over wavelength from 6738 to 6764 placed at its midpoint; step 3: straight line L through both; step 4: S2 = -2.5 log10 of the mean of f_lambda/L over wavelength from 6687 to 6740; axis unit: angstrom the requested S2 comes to 0.00 mag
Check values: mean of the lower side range 13.3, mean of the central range 13.2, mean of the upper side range 13.2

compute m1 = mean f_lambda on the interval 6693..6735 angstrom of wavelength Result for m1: 13.3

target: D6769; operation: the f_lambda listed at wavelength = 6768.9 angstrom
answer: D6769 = 13.15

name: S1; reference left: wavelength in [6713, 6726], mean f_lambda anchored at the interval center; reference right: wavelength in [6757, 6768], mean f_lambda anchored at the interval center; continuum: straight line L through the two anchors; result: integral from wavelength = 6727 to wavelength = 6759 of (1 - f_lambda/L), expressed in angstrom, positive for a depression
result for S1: 0.7 angstrom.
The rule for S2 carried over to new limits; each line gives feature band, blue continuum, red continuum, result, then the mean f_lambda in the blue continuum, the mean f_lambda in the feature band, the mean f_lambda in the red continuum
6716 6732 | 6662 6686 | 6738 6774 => 0.02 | 13.2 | 12.9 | 13.2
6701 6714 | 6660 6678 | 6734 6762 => -0.01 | 13.2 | 13.4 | 13.2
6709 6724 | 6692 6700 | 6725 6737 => -0.01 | 13.4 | 13.3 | 12.9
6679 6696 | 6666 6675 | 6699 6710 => 0.02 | 13.1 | 13.1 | 13.7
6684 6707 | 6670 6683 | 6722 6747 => -0.04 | 12.9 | 13.4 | 13.1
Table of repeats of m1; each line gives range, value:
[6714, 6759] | 13.1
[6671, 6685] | 13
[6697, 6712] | 13.7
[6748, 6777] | 13.1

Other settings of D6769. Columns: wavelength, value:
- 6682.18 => 13.16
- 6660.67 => 13.33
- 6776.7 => 13.12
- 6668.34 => 13.21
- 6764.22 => 13.77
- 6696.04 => 13.27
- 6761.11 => 13.45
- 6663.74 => 13.76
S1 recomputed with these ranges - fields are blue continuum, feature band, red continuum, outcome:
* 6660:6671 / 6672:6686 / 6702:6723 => 0.38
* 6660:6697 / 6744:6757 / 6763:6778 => 0.18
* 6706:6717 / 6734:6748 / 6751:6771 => -0.17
